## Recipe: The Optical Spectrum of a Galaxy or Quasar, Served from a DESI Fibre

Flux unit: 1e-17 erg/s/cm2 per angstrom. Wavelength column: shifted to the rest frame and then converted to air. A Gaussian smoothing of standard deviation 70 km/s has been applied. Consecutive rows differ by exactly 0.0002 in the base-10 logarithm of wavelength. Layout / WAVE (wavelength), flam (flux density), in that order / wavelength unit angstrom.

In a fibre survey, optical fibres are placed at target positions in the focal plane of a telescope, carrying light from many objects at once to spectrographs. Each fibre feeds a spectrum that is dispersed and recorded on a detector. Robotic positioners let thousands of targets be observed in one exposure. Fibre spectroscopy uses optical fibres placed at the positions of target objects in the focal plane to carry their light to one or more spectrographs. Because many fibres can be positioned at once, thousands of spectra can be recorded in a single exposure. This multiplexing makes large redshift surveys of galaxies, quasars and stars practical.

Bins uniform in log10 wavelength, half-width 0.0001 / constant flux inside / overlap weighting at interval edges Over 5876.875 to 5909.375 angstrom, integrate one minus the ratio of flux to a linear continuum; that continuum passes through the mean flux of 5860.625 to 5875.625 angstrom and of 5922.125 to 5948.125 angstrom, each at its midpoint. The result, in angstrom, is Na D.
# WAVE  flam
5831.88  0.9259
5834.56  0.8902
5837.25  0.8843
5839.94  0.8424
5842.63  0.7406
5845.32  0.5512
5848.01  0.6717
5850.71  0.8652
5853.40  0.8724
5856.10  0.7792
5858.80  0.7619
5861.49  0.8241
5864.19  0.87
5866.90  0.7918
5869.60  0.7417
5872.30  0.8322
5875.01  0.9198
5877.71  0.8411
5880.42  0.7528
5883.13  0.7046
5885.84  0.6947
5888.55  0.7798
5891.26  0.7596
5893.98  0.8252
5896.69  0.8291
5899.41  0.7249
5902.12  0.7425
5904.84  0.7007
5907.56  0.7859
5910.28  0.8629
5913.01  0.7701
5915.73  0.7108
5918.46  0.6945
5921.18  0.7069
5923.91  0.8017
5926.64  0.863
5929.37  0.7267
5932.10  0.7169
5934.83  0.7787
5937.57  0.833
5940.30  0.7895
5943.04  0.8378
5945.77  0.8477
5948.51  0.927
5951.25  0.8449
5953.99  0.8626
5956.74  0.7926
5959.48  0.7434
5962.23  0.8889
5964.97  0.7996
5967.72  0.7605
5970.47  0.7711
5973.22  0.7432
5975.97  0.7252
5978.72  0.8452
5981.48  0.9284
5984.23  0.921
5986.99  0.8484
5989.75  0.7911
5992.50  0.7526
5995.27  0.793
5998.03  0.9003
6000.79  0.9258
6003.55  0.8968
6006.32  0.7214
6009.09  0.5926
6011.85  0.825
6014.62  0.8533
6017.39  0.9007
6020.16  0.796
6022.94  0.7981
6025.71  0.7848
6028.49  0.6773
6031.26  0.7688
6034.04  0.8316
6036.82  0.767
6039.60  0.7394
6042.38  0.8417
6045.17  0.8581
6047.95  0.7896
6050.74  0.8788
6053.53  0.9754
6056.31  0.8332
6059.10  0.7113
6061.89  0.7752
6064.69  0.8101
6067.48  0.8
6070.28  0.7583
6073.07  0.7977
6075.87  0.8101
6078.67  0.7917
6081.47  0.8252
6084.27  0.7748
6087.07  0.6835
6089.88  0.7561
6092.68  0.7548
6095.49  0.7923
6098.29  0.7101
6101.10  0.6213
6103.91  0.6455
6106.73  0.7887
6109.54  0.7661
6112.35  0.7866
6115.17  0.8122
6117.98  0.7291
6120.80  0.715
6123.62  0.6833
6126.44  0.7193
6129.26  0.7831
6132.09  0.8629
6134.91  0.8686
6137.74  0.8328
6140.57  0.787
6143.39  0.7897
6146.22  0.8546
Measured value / 2.2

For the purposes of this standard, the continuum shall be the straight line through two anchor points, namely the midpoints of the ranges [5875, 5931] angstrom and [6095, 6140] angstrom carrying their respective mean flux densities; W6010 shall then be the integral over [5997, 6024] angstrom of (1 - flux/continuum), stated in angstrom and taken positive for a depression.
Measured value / -2.0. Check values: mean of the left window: 0.767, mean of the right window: 0.757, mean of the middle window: 0.82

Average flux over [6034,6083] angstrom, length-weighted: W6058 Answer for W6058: 0.81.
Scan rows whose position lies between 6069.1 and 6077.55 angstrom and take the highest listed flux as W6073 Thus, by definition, 0.8101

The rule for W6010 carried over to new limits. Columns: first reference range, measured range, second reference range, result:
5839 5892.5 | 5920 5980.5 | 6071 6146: -2.07 angstrom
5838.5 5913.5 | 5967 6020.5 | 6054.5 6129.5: -3.33 angstrom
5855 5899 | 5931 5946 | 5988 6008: 0.18 angstrom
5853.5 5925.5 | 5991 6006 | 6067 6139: -1.41 angstrom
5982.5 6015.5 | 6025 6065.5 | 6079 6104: -1.33 angstrom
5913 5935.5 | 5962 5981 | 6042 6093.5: -0.60 angstrom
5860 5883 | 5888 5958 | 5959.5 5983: 1.77 angstrom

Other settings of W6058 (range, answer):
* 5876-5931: 0.765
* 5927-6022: 0.815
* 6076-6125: 0.745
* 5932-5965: 0.825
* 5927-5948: 0.799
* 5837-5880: 0.796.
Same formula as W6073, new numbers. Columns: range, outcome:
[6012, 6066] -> 0.9754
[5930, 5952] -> 0.927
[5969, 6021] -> 0.9284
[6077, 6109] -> 0.8252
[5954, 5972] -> 0.8889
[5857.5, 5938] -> 0.9198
